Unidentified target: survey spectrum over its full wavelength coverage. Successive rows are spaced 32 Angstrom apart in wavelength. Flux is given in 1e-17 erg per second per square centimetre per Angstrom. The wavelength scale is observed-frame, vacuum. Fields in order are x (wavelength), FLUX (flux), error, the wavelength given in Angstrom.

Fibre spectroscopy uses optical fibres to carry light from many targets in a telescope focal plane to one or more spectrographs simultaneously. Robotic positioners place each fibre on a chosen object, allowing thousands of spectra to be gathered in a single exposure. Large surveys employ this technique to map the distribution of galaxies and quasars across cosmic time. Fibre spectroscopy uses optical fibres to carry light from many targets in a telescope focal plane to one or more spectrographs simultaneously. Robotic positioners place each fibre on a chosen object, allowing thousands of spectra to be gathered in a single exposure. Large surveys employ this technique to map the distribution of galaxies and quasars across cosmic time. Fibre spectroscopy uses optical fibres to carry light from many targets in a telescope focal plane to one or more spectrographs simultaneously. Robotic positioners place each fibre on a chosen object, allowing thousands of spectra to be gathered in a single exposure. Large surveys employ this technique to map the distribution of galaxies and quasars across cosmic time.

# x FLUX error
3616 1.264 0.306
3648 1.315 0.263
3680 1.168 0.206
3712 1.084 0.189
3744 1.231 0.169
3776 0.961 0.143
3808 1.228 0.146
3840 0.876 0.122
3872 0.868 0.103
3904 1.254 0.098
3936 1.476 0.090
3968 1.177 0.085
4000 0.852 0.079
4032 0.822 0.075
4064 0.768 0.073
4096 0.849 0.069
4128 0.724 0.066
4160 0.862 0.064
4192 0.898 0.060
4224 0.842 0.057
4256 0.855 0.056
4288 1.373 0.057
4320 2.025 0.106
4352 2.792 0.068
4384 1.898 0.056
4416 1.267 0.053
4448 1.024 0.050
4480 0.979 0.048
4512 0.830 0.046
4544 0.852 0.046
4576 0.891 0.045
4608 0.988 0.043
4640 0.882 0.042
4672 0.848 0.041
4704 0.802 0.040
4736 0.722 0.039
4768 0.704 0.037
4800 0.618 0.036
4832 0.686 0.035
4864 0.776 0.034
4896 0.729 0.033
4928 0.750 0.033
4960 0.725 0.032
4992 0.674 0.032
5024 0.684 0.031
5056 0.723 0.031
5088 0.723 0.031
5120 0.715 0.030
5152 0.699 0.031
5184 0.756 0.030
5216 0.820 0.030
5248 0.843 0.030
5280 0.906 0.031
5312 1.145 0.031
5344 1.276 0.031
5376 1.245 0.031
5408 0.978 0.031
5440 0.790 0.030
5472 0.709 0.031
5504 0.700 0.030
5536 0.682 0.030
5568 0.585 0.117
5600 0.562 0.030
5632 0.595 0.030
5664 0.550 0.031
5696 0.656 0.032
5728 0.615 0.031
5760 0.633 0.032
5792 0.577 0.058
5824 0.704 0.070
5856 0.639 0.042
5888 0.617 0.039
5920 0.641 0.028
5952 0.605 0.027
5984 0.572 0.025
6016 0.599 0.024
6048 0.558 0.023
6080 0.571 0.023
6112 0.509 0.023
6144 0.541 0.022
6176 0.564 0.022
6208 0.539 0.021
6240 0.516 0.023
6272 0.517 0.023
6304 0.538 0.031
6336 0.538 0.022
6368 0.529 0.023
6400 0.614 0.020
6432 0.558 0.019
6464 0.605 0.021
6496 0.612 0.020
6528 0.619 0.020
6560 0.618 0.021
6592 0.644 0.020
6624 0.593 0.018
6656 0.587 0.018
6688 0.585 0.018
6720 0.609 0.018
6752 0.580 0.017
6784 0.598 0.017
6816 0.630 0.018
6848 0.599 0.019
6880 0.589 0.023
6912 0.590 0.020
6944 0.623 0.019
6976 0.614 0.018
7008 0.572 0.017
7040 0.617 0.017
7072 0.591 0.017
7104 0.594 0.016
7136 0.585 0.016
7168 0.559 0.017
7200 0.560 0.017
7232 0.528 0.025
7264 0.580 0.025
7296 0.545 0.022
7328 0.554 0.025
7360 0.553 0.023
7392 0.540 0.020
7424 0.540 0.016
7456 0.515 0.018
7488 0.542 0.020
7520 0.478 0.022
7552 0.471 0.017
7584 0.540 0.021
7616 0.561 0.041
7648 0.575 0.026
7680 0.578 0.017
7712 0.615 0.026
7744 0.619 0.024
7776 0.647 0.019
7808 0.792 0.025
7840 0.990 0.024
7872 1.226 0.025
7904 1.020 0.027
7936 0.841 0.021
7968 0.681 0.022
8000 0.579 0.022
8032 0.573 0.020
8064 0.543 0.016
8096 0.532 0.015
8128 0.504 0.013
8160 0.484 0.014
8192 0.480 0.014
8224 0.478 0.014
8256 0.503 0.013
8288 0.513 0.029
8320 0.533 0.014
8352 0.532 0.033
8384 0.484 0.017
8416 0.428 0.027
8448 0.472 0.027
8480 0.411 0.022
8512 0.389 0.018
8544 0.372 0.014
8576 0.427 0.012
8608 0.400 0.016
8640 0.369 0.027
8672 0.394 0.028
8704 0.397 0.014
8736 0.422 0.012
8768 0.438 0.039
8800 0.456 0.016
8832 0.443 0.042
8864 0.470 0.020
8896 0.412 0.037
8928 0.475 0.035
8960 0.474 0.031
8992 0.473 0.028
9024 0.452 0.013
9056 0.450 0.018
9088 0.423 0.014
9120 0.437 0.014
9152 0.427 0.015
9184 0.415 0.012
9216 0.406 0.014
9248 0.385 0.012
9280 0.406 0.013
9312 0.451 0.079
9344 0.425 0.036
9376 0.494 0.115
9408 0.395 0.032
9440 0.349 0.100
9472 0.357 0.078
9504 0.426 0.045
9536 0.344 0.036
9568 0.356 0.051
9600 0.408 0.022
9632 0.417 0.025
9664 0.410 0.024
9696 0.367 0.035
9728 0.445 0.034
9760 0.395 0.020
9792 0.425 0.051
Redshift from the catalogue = 1.81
